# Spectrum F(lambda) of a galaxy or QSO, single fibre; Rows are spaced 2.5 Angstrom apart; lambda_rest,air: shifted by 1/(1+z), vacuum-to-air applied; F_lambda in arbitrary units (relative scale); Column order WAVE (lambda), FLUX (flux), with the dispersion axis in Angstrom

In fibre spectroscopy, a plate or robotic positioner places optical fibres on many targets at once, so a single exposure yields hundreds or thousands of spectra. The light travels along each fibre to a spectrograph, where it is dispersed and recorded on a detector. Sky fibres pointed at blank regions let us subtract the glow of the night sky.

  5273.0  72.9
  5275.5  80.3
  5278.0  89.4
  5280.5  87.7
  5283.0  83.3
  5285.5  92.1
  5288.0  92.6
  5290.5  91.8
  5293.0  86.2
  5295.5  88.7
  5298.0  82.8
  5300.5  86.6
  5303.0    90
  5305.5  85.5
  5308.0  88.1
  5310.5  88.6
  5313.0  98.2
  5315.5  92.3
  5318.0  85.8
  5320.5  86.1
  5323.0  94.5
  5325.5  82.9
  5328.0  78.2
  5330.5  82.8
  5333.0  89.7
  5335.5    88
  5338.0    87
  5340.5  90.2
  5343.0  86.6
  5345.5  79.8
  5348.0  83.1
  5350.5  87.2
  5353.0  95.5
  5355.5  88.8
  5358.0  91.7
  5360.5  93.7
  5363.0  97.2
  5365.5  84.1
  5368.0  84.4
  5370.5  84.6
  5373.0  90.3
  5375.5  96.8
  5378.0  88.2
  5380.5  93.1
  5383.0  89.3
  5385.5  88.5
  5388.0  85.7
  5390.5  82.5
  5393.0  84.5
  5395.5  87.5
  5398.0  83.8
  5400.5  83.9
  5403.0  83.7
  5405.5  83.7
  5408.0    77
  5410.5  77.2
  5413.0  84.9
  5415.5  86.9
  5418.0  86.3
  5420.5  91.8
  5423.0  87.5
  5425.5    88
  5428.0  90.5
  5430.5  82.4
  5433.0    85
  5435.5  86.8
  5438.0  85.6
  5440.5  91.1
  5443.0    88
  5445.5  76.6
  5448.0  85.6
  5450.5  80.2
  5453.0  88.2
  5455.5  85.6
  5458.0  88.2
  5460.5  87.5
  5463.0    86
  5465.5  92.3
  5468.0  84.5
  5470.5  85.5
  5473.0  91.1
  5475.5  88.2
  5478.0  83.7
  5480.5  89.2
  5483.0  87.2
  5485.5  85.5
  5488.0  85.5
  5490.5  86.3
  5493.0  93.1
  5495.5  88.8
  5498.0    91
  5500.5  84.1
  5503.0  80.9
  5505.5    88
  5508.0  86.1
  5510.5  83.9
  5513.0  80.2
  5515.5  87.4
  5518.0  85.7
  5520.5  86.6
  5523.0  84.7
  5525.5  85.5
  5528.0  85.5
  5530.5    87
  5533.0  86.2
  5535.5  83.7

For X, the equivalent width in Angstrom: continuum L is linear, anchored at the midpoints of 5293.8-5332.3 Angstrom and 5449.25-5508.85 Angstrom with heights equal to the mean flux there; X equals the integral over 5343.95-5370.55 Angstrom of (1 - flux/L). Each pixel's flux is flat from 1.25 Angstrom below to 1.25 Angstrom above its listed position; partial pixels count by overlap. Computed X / -0.3 Angstrom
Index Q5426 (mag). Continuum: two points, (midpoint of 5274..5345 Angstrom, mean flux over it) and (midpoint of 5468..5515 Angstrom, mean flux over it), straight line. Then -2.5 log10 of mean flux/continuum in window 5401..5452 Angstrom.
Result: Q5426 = 0.02 mag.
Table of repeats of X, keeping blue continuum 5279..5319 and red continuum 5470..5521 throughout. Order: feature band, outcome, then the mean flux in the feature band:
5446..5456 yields 0.33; 84.2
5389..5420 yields 1.38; 83.7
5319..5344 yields 0.52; 86.6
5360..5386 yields -0.59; 90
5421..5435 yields 0.06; 87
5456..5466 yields -0.12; 88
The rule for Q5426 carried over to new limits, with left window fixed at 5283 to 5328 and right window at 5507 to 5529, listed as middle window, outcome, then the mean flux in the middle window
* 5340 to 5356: 0.01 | 87.1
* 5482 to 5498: -0.03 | 88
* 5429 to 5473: 0.00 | 86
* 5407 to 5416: 0.07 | 81.2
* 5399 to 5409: 0.06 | 82.2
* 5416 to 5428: -0.02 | 88.5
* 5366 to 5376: -0.01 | 88.1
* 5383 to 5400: 0.02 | 85.6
